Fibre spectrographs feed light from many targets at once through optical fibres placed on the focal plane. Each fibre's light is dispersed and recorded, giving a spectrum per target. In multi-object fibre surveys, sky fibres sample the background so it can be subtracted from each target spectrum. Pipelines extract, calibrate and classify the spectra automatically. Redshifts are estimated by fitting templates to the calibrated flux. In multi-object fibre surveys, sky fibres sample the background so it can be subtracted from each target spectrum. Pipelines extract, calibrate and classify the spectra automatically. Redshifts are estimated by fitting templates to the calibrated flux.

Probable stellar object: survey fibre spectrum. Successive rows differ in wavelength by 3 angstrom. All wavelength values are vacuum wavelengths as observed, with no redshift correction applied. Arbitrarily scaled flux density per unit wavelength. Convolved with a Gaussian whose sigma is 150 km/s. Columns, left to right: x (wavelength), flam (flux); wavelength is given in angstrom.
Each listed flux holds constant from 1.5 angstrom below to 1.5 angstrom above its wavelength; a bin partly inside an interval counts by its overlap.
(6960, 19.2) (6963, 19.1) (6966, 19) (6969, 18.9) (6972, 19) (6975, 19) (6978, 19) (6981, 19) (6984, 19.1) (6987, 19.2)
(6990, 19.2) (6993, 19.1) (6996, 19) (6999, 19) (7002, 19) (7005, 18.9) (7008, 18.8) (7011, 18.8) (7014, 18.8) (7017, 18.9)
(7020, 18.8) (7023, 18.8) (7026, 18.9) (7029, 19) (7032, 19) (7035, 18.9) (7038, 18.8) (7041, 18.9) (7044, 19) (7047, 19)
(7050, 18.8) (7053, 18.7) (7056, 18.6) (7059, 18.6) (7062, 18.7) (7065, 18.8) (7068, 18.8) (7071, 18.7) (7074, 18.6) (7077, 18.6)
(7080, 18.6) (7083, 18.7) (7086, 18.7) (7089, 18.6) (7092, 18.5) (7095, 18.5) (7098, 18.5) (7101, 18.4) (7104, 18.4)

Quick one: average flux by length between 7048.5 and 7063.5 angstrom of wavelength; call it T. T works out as 18.7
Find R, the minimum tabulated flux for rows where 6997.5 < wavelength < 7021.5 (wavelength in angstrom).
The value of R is 18.8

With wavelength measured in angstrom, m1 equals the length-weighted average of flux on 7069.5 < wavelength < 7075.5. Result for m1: 18.7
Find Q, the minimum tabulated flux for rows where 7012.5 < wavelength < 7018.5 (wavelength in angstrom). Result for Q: 18.8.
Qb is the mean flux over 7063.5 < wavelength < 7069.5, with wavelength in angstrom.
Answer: 18.8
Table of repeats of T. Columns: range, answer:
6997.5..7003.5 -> 19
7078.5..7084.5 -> 18.7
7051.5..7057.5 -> 18.7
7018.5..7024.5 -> 18.8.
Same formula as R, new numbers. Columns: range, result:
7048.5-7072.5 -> 18.6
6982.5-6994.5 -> 19.1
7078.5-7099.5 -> 18.5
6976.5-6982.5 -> 19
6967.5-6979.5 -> 18.9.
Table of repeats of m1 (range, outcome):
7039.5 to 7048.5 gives 19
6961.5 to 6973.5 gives 19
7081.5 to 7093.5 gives 18.6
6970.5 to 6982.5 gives 19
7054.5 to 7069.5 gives 18.7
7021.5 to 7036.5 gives 18.9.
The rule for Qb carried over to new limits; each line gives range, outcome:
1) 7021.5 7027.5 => 18.8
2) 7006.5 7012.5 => 18.8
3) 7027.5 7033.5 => 19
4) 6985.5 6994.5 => 19.2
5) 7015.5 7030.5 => 18.9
